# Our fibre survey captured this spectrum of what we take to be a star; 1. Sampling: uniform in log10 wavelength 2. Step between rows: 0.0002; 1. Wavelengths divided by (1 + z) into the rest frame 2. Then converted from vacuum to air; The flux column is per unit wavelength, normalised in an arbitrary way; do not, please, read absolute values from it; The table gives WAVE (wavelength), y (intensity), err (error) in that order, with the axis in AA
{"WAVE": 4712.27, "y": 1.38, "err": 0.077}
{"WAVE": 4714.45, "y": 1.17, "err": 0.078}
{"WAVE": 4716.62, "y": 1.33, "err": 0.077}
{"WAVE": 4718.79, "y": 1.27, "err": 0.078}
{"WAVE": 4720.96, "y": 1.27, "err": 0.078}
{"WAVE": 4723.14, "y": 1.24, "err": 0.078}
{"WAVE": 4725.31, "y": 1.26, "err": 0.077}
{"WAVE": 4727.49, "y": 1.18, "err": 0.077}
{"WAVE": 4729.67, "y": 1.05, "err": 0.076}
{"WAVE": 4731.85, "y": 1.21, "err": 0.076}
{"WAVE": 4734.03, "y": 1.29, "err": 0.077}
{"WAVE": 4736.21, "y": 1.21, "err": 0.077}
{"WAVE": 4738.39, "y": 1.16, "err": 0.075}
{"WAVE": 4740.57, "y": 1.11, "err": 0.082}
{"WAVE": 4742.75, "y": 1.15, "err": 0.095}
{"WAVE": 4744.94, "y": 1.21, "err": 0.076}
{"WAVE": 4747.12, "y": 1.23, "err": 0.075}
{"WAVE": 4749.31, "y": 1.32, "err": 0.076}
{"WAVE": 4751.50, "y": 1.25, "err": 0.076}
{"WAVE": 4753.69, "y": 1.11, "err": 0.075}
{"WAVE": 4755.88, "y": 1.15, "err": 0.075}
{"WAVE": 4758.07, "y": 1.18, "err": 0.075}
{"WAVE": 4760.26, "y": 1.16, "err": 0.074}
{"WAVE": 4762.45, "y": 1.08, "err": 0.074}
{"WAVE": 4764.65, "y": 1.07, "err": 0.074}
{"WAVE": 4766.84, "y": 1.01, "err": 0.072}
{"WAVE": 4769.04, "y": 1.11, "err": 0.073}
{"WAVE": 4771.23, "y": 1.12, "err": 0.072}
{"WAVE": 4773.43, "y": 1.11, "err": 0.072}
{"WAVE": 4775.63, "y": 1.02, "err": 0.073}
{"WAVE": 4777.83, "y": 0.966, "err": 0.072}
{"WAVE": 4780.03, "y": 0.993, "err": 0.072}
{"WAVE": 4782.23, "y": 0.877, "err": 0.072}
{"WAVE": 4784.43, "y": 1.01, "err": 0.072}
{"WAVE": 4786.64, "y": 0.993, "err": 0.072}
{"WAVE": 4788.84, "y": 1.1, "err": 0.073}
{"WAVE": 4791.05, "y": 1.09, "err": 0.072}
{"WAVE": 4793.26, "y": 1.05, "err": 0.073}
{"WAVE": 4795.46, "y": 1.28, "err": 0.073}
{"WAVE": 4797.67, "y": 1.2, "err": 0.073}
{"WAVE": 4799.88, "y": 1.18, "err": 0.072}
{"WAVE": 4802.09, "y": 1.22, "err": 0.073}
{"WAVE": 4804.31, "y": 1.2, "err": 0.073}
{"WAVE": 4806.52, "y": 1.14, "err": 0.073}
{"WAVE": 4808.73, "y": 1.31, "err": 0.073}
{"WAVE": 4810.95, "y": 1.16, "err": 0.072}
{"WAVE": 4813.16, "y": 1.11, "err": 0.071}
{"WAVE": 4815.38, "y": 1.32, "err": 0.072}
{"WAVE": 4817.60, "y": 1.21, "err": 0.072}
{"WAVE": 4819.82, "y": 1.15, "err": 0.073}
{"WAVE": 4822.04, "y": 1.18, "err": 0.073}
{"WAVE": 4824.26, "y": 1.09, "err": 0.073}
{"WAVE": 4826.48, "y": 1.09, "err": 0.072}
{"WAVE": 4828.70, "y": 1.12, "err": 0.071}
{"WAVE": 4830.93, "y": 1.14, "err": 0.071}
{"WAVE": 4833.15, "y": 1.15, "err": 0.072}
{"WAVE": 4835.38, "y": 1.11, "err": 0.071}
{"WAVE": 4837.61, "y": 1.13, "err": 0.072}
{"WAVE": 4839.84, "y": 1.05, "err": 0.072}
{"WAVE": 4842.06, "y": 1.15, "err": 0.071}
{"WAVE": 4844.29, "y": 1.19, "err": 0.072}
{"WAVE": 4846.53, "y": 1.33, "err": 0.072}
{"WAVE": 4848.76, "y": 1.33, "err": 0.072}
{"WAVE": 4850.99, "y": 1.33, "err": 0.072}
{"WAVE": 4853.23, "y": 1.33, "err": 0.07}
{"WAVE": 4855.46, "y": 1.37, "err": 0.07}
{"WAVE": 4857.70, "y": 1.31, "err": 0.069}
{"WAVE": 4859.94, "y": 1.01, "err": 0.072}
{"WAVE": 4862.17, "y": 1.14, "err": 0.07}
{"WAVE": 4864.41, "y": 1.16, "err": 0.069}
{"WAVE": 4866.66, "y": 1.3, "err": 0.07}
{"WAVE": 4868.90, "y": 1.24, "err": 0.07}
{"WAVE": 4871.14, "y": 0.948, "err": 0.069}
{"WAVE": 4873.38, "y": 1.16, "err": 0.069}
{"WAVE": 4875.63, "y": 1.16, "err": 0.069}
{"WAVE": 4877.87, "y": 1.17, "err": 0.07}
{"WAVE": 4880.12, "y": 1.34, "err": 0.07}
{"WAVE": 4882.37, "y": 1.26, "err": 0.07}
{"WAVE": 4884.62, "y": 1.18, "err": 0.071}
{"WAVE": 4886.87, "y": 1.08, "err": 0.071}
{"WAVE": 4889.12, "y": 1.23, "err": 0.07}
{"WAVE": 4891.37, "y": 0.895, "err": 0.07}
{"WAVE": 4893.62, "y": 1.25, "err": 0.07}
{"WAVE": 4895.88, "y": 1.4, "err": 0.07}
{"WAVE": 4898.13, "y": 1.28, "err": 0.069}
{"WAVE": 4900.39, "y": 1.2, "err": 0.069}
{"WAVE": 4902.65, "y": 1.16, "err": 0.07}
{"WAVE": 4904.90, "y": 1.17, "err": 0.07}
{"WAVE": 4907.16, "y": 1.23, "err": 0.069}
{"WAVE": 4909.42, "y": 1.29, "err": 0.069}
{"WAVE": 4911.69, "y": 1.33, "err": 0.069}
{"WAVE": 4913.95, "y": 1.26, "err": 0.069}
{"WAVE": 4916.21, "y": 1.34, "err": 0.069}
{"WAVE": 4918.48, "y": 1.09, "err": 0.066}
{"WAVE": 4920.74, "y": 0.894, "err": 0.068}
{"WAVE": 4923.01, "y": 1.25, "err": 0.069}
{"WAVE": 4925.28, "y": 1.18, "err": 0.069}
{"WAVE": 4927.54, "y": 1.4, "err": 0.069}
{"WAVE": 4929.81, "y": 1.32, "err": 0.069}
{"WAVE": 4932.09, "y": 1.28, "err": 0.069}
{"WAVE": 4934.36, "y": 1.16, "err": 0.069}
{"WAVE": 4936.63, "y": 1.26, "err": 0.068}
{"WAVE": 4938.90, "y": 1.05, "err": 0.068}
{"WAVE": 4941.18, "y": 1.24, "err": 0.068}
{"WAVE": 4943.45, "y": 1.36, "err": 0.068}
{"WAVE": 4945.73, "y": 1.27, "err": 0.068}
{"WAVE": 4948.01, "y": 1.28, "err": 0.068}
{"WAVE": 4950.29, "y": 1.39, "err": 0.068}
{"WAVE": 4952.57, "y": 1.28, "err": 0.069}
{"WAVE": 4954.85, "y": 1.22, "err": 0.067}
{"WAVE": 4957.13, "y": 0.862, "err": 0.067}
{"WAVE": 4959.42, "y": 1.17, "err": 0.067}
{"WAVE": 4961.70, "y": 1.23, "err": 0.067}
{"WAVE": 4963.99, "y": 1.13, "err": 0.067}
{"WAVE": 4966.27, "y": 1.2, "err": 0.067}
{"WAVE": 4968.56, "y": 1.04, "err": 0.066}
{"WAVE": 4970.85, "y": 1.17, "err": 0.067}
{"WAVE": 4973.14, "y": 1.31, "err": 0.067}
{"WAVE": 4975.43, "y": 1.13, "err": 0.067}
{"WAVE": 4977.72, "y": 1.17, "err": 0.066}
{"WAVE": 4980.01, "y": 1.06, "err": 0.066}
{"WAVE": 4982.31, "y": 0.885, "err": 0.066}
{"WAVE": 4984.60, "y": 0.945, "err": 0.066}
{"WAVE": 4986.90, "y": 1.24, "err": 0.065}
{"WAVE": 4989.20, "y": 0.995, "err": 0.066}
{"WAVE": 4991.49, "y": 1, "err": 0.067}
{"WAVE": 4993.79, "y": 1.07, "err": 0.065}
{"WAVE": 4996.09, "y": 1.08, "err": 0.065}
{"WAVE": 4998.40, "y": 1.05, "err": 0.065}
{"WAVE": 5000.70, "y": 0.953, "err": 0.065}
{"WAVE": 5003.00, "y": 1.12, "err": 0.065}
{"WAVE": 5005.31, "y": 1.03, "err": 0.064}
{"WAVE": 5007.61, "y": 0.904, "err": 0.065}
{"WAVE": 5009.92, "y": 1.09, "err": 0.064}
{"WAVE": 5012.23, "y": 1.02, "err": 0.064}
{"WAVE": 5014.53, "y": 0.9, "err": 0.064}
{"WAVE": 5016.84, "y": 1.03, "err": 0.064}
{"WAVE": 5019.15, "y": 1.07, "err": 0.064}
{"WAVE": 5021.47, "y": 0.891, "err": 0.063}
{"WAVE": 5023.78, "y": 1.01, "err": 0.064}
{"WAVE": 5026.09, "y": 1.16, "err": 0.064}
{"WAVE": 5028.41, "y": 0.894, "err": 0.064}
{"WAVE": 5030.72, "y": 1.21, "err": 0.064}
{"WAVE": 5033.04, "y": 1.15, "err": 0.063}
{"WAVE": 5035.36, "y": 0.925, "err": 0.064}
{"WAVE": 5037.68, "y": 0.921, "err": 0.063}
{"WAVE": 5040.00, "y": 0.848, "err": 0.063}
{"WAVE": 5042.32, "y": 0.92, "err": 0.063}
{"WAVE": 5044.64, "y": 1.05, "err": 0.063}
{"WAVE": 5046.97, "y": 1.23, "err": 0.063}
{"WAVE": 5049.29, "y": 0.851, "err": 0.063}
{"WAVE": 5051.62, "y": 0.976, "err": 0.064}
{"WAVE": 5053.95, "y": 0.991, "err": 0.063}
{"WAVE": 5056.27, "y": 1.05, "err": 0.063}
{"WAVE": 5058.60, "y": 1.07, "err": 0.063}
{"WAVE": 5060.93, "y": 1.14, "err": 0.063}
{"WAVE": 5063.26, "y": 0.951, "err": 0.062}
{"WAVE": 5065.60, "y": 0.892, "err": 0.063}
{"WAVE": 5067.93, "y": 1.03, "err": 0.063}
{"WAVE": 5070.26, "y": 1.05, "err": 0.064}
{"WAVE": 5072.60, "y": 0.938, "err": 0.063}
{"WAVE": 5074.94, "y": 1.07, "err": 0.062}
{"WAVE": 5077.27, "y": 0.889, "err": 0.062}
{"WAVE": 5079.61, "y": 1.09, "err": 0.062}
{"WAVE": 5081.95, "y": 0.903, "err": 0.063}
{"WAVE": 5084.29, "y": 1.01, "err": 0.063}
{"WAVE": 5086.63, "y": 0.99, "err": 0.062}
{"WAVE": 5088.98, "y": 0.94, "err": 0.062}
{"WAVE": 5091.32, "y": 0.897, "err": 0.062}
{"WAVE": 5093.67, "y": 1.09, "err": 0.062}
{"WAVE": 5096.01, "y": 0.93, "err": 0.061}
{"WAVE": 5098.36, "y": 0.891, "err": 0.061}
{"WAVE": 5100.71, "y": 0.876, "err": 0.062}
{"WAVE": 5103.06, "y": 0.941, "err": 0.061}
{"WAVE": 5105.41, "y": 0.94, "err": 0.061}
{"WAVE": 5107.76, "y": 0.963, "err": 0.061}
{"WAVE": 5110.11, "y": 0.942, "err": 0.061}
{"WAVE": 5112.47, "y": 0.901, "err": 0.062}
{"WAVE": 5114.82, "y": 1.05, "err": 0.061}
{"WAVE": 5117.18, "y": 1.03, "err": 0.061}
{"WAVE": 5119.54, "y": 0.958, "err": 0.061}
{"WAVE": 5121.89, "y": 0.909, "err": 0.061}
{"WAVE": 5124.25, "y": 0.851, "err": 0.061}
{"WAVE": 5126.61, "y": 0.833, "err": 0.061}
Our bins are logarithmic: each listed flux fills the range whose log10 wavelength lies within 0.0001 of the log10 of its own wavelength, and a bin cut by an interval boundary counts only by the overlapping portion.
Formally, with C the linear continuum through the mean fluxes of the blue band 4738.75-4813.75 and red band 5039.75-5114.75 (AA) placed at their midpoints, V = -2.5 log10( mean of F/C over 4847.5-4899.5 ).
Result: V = -0.13 mag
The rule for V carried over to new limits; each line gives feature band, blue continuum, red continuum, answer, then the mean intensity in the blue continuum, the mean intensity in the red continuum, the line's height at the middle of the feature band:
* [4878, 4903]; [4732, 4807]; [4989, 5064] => -0.12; 1.13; 1.02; 1.08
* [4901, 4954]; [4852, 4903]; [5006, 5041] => -0.10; 1.2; 1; 1.13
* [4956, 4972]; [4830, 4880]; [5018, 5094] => -0.02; 1.19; 1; 1.09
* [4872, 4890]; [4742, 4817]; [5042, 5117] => -0.11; 1.13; 0.984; 1.08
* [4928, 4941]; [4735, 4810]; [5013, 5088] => -0.16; 1.13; 1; 1.06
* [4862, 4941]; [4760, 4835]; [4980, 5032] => -0.13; 1.12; 1.03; 1.07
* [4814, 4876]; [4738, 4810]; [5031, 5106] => -0.09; 1.13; 0.985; 1.09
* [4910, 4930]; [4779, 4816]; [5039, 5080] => -0.15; 1.13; 1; 1.07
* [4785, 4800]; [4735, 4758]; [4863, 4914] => 0.07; 1.19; 1.2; 1.19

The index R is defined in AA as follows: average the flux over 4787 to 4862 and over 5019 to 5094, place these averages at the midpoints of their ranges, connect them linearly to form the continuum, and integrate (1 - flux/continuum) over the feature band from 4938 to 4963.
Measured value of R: -3.0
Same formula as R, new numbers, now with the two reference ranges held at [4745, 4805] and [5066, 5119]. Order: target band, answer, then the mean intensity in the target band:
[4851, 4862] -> -1.8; 1.25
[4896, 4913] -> -3.1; 1.25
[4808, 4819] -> -1.2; 1.22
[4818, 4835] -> -0.7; 1.13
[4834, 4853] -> -2.2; 1.21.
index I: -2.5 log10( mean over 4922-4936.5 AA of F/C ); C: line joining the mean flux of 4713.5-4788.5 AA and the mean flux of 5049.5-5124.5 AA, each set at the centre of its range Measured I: -0.20 mag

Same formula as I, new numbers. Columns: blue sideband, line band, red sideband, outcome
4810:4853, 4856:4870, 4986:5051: -0.04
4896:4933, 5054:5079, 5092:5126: 0.00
